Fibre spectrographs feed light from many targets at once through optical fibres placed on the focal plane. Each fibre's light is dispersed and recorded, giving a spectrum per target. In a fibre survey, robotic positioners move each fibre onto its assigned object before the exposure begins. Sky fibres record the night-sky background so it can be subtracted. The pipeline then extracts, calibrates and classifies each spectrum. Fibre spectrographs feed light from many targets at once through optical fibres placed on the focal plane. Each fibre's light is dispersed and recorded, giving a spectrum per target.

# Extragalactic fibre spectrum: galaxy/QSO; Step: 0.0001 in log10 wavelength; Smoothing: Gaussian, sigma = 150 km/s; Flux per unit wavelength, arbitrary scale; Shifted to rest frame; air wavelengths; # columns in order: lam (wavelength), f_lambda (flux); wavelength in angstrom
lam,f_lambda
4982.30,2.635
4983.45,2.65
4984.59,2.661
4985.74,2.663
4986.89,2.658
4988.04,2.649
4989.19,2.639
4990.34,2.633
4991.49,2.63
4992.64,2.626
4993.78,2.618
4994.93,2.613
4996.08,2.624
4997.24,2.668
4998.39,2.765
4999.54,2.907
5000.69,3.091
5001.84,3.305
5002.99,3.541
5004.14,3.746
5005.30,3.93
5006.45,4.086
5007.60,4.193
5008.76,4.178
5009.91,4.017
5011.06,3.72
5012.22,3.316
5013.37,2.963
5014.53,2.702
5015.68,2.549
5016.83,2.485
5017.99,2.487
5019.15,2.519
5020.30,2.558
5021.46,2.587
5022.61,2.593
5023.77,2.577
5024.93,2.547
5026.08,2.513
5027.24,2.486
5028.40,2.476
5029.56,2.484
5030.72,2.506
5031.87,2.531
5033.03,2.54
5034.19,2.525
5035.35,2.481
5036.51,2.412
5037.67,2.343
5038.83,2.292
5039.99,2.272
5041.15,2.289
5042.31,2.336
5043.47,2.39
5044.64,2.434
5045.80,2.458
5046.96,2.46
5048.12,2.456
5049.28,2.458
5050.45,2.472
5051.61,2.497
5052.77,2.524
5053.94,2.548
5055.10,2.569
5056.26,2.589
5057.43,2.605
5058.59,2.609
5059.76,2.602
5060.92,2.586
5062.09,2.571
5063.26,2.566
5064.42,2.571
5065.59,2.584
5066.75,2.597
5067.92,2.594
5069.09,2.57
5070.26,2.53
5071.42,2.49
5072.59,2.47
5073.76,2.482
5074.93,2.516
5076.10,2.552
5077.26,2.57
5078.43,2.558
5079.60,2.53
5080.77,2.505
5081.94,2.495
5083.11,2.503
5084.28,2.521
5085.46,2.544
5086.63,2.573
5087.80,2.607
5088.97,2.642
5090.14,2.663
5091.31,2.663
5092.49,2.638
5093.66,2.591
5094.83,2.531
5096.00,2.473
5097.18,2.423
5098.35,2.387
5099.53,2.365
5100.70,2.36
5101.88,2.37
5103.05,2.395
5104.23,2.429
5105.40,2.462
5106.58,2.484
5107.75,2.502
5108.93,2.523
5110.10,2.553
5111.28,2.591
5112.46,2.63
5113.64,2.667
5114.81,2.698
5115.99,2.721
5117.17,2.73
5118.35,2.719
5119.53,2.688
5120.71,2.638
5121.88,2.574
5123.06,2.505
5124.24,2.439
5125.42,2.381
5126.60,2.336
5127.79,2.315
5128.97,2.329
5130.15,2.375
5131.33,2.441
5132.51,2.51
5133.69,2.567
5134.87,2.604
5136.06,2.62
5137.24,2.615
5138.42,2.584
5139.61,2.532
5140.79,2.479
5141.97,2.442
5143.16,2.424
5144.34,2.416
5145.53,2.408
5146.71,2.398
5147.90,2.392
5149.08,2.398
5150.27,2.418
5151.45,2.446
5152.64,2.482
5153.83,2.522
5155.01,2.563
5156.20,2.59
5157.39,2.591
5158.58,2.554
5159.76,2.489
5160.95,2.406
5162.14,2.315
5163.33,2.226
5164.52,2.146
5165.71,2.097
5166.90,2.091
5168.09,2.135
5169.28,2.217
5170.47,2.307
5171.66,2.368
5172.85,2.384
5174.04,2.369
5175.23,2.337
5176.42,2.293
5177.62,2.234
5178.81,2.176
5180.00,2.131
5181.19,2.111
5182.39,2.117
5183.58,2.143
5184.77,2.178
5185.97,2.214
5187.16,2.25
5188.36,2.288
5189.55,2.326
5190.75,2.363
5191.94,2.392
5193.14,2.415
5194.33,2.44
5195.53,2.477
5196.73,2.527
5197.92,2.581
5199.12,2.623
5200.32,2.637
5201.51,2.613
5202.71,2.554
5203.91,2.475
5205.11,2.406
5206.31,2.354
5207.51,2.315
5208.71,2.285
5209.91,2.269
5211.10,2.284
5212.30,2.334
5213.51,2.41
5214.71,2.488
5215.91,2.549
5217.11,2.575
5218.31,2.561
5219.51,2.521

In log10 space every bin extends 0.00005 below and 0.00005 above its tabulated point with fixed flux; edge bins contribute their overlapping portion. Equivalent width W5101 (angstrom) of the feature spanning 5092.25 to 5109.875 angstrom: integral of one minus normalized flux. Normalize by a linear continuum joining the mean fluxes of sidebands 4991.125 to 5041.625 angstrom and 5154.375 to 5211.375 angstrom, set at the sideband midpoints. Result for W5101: 0.9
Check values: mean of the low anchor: 2.85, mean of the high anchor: 2.35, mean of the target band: 2.46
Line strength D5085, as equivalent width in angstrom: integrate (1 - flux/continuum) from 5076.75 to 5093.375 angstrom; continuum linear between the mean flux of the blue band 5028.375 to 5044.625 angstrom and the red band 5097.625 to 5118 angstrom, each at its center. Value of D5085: -0.6 angstrom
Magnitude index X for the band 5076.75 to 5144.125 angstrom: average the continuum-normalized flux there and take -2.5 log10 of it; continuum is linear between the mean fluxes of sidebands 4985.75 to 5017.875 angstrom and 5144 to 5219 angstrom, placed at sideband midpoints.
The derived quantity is 0.05 mag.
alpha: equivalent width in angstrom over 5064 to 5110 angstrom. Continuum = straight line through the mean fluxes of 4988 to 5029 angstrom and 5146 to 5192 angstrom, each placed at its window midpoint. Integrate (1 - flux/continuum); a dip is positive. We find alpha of 2.2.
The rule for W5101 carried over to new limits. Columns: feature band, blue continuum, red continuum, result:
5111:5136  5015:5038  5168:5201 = -1.5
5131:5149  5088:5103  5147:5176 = -0.6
